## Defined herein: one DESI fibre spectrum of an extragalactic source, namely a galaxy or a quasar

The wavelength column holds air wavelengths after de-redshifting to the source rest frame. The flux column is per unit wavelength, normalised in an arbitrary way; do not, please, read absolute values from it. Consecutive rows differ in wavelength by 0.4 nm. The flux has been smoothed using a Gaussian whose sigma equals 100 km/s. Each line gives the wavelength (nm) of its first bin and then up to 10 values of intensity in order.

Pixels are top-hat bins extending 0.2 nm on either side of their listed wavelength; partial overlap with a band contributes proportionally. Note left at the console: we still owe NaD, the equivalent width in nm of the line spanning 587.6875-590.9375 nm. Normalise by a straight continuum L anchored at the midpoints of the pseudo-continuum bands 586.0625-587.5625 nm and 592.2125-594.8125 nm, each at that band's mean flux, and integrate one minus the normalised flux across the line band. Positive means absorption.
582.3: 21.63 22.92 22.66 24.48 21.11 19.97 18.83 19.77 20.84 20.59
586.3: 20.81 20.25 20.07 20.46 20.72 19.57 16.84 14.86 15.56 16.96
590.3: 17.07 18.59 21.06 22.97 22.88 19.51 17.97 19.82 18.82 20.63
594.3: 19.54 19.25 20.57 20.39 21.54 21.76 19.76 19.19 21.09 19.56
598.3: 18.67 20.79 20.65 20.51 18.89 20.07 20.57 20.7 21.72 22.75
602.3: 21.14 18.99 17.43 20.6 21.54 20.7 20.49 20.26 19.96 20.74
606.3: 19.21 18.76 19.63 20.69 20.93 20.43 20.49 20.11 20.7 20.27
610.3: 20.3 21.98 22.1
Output 0.40 nm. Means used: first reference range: 20.4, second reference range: 19.4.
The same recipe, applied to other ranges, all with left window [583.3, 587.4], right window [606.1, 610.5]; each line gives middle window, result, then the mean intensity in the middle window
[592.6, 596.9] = 0.08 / 20.1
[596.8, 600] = 0.07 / 19.9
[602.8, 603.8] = 0.05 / 19.3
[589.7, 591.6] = 0.13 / 19.1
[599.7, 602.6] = -0.07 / 20.8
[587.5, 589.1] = 0.15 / 18.7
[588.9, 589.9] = 0.24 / 15.6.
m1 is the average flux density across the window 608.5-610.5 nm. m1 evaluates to 20.4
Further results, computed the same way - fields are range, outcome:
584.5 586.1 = 20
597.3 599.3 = 20.2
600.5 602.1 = 21.4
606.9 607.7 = 20.2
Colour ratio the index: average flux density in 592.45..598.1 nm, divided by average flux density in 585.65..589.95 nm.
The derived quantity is 1.06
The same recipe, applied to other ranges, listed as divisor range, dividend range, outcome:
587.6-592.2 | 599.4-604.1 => 1.08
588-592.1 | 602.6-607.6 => 1.07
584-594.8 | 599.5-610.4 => 1.04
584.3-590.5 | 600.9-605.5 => 1.09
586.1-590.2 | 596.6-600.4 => 1.07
